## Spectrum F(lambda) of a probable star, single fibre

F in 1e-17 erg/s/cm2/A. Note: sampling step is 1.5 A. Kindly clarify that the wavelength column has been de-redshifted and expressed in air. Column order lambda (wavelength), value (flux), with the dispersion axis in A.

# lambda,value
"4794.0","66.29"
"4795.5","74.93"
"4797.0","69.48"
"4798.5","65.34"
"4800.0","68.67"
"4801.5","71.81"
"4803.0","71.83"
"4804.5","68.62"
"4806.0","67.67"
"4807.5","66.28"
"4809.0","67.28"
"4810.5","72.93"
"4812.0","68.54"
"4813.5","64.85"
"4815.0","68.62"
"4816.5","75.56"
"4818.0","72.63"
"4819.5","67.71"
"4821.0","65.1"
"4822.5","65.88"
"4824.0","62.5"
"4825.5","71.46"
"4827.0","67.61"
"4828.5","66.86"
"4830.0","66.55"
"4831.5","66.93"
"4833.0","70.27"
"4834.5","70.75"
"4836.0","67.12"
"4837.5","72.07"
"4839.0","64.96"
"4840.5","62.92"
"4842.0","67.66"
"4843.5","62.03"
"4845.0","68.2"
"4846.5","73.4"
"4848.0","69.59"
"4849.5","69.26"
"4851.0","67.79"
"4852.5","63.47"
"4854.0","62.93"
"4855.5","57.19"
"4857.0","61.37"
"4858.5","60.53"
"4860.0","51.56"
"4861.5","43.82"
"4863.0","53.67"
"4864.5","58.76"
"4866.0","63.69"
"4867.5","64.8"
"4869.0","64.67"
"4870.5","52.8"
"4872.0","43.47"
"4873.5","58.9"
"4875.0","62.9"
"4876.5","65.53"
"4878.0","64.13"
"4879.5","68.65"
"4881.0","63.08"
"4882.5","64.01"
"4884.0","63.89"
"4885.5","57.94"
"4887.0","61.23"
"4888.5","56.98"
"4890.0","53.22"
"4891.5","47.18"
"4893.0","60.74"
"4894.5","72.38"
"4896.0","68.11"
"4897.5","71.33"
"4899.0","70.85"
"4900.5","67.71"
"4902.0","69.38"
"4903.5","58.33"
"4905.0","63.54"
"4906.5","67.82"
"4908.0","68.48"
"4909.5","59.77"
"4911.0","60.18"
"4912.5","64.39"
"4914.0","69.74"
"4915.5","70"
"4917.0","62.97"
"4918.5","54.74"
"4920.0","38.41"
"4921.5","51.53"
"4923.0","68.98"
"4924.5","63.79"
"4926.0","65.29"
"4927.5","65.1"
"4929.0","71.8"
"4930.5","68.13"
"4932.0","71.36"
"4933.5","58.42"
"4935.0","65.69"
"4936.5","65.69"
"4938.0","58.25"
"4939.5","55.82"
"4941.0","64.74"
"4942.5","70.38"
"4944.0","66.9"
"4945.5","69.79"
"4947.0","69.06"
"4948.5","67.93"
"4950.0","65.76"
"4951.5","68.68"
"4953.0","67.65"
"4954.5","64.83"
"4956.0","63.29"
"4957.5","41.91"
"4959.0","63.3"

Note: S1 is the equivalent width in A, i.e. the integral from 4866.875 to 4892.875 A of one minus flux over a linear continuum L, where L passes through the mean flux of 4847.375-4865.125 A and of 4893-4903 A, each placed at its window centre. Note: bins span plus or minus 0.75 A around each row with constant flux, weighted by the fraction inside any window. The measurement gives 2.1 A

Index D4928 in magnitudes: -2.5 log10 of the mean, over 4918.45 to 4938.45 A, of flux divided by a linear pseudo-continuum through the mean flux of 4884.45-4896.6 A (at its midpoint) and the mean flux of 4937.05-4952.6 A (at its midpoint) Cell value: 0.03 mag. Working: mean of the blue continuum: 59.7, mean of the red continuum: 65.8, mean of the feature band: 62.2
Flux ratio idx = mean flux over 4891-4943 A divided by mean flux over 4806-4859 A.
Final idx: 0.95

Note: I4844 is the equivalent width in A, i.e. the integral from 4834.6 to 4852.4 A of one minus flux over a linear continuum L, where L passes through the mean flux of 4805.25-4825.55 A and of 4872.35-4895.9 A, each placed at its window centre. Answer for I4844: -0.6 A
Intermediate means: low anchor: 68.3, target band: 67.7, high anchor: 61.3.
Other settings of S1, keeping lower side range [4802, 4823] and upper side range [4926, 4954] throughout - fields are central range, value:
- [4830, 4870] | 2.5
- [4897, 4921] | 1.2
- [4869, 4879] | 1.3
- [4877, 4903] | 1.4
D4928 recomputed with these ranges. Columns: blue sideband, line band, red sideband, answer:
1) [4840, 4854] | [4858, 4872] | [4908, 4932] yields 0.17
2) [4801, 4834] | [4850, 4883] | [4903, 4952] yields 0.11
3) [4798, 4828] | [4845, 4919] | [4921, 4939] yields 0.06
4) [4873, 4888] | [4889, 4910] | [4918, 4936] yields -0.03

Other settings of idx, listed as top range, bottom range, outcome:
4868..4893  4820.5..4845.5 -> 0.89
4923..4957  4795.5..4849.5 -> 0.96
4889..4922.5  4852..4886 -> 1.05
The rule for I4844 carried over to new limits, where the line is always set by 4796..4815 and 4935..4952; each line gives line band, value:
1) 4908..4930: 1.3 A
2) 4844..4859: 0.5 A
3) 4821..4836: 0.2 A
